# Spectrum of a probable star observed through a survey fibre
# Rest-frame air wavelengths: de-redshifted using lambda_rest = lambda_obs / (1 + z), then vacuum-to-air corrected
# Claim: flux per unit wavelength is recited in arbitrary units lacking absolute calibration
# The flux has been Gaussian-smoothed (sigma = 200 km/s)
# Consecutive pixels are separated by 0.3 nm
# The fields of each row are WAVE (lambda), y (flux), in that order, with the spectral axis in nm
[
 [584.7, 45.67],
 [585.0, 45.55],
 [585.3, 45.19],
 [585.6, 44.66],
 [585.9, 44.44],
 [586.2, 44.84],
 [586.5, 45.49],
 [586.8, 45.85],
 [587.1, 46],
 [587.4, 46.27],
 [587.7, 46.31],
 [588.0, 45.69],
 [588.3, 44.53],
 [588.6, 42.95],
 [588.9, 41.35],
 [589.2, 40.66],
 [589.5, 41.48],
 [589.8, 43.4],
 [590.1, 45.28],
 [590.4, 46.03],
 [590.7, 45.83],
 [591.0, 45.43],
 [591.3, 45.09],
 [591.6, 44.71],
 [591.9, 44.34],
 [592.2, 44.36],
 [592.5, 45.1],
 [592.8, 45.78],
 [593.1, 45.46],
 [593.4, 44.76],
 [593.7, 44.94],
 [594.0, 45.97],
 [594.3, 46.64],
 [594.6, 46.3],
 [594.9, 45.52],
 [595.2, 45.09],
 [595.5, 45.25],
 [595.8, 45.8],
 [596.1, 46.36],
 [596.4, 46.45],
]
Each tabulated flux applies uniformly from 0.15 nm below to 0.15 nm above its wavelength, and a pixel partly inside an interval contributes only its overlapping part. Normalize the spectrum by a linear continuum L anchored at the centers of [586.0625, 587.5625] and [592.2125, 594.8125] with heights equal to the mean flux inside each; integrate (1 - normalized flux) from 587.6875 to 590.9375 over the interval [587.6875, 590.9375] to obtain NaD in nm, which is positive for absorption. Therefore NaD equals 0.125 nm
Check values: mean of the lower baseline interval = 45.7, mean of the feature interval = 43.9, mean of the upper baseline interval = 45.5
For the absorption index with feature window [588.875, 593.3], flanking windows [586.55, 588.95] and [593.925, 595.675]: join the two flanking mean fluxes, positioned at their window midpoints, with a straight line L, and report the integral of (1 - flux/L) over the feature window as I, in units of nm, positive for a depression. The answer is 0.100 nm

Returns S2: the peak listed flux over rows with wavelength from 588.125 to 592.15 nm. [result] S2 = 46.03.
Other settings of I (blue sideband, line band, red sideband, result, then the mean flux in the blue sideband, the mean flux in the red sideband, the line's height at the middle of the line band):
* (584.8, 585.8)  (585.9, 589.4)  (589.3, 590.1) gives -0.045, 45.1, 42.9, 43.9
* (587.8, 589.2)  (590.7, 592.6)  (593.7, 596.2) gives -0.014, 43.4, 45.8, 44.6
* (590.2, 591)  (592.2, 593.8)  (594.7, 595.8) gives 0.016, 45.8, 45.4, 45.6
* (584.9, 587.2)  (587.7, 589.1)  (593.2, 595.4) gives 0.047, 45.2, 45.6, 45.3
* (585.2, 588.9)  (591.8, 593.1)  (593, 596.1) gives 0.013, 45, 45.6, 45.4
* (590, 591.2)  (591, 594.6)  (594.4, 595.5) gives 0.030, 45.6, 45.6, 45.6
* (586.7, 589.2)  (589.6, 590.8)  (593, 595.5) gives 0.000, 44.6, 45.6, 44.9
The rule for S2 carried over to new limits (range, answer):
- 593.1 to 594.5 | 46.64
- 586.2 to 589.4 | 46.31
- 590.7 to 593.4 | 45.83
